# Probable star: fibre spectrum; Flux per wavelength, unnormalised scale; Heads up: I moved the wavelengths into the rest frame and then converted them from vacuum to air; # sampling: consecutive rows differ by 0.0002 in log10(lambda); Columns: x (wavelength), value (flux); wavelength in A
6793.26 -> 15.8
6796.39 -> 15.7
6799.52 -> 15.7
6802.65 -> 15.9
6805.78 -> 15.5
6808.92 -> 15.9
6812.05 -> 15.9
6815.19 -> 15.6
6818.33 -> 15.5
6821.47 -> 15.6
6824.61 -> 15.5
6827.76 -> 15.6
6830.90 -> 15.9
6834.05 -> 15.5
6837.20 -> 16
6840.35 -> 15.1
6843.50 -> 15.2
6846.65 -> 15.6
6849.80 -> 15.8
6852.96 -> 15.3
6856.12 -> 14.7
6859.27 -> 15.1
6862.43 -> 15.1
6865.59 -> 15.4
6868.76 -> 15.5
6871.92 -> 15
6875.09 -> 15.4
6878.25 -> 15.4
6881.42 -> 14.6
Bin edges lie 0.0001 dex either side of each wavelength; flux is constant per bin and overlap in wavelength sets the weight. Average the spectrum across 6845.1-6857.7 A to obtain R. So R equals 15.4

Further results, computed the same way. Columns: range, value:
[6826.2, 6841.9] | 15.6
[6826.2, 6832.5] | 15.8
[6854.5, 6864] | 15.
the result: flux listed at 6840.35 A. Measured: 15.1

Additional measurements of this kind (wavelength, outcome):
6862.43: 15.1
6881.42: 14.6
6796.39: 15.7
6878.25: 15.4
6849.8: 15.8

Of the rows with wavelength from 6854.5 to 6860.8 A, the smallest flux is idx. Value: 14.7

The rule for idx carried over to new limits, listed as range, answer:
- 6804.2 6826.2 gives 15.5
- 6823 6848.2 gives 15.1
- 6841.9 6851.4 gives 15.2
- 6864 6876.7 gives 15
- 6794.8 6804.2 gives 15.7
